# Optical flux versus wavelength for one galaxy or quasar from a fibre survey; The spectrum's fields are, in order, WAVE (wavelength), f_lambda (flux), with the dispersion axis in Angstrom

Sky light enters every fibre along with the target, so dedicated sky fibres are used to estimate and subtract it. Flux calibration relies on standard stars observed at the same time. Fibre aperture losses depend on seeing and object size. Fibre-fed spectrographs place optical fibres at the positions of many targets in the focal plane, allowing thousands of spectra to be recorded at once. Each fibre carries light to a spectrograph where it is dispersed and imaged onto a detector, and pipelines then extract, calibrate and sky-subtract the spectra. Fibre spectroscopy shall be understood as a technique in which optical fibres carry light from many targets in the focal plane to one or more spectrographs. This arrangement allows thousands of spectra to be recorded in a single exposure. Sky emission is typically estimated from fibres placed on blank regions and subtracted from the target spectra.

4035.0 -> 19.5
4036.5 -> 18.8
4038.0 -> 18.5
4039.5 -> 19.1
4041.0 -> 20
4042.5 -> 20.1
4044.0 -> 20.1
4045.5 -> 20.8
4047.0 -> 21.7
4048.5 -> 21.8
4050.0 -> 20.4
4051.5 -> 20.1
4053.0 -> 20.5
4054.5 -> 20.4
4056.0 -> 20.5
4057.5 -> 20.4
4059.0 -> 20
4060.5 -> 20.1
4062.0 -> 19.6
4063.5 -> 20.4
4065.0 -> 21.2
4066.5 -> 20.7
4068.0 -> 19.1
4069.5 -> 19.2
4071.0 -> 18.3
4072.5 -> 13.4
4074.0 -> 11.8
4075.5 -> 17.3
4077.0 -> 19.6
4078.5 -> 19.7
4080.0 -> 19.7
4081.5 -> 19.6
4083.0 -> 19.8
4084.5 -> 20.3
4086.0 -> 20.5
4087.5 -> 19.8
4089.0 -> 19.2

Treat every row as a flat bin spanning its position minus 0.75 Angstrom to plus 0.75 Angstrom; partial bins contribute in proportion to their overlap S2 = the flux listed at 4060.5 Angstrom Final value 20.1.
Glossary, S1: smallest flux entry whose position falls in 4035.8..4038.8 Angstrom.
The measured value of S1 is 18.5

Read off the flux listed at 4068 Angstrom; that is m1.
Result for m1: 19.1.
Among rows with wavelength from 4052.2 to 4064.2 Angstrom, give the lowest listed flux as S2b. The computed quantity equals 19.6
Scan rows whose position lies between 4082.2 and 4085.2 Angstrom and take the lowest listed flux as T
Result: 19.8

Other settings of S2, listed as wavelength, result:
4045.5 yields 20.8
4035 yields 19.5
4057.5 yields 20.4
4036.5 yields 18.8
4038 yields 18.5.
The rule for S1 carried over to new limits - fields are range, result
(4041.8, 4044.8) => 20.1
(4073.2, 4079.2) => 11.8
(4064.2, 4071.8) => 18.3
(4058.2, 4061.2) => 20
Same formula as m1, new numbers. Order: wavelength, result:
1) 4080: 19.7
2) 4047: 21.7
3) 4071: 18.3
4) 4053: 20.5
